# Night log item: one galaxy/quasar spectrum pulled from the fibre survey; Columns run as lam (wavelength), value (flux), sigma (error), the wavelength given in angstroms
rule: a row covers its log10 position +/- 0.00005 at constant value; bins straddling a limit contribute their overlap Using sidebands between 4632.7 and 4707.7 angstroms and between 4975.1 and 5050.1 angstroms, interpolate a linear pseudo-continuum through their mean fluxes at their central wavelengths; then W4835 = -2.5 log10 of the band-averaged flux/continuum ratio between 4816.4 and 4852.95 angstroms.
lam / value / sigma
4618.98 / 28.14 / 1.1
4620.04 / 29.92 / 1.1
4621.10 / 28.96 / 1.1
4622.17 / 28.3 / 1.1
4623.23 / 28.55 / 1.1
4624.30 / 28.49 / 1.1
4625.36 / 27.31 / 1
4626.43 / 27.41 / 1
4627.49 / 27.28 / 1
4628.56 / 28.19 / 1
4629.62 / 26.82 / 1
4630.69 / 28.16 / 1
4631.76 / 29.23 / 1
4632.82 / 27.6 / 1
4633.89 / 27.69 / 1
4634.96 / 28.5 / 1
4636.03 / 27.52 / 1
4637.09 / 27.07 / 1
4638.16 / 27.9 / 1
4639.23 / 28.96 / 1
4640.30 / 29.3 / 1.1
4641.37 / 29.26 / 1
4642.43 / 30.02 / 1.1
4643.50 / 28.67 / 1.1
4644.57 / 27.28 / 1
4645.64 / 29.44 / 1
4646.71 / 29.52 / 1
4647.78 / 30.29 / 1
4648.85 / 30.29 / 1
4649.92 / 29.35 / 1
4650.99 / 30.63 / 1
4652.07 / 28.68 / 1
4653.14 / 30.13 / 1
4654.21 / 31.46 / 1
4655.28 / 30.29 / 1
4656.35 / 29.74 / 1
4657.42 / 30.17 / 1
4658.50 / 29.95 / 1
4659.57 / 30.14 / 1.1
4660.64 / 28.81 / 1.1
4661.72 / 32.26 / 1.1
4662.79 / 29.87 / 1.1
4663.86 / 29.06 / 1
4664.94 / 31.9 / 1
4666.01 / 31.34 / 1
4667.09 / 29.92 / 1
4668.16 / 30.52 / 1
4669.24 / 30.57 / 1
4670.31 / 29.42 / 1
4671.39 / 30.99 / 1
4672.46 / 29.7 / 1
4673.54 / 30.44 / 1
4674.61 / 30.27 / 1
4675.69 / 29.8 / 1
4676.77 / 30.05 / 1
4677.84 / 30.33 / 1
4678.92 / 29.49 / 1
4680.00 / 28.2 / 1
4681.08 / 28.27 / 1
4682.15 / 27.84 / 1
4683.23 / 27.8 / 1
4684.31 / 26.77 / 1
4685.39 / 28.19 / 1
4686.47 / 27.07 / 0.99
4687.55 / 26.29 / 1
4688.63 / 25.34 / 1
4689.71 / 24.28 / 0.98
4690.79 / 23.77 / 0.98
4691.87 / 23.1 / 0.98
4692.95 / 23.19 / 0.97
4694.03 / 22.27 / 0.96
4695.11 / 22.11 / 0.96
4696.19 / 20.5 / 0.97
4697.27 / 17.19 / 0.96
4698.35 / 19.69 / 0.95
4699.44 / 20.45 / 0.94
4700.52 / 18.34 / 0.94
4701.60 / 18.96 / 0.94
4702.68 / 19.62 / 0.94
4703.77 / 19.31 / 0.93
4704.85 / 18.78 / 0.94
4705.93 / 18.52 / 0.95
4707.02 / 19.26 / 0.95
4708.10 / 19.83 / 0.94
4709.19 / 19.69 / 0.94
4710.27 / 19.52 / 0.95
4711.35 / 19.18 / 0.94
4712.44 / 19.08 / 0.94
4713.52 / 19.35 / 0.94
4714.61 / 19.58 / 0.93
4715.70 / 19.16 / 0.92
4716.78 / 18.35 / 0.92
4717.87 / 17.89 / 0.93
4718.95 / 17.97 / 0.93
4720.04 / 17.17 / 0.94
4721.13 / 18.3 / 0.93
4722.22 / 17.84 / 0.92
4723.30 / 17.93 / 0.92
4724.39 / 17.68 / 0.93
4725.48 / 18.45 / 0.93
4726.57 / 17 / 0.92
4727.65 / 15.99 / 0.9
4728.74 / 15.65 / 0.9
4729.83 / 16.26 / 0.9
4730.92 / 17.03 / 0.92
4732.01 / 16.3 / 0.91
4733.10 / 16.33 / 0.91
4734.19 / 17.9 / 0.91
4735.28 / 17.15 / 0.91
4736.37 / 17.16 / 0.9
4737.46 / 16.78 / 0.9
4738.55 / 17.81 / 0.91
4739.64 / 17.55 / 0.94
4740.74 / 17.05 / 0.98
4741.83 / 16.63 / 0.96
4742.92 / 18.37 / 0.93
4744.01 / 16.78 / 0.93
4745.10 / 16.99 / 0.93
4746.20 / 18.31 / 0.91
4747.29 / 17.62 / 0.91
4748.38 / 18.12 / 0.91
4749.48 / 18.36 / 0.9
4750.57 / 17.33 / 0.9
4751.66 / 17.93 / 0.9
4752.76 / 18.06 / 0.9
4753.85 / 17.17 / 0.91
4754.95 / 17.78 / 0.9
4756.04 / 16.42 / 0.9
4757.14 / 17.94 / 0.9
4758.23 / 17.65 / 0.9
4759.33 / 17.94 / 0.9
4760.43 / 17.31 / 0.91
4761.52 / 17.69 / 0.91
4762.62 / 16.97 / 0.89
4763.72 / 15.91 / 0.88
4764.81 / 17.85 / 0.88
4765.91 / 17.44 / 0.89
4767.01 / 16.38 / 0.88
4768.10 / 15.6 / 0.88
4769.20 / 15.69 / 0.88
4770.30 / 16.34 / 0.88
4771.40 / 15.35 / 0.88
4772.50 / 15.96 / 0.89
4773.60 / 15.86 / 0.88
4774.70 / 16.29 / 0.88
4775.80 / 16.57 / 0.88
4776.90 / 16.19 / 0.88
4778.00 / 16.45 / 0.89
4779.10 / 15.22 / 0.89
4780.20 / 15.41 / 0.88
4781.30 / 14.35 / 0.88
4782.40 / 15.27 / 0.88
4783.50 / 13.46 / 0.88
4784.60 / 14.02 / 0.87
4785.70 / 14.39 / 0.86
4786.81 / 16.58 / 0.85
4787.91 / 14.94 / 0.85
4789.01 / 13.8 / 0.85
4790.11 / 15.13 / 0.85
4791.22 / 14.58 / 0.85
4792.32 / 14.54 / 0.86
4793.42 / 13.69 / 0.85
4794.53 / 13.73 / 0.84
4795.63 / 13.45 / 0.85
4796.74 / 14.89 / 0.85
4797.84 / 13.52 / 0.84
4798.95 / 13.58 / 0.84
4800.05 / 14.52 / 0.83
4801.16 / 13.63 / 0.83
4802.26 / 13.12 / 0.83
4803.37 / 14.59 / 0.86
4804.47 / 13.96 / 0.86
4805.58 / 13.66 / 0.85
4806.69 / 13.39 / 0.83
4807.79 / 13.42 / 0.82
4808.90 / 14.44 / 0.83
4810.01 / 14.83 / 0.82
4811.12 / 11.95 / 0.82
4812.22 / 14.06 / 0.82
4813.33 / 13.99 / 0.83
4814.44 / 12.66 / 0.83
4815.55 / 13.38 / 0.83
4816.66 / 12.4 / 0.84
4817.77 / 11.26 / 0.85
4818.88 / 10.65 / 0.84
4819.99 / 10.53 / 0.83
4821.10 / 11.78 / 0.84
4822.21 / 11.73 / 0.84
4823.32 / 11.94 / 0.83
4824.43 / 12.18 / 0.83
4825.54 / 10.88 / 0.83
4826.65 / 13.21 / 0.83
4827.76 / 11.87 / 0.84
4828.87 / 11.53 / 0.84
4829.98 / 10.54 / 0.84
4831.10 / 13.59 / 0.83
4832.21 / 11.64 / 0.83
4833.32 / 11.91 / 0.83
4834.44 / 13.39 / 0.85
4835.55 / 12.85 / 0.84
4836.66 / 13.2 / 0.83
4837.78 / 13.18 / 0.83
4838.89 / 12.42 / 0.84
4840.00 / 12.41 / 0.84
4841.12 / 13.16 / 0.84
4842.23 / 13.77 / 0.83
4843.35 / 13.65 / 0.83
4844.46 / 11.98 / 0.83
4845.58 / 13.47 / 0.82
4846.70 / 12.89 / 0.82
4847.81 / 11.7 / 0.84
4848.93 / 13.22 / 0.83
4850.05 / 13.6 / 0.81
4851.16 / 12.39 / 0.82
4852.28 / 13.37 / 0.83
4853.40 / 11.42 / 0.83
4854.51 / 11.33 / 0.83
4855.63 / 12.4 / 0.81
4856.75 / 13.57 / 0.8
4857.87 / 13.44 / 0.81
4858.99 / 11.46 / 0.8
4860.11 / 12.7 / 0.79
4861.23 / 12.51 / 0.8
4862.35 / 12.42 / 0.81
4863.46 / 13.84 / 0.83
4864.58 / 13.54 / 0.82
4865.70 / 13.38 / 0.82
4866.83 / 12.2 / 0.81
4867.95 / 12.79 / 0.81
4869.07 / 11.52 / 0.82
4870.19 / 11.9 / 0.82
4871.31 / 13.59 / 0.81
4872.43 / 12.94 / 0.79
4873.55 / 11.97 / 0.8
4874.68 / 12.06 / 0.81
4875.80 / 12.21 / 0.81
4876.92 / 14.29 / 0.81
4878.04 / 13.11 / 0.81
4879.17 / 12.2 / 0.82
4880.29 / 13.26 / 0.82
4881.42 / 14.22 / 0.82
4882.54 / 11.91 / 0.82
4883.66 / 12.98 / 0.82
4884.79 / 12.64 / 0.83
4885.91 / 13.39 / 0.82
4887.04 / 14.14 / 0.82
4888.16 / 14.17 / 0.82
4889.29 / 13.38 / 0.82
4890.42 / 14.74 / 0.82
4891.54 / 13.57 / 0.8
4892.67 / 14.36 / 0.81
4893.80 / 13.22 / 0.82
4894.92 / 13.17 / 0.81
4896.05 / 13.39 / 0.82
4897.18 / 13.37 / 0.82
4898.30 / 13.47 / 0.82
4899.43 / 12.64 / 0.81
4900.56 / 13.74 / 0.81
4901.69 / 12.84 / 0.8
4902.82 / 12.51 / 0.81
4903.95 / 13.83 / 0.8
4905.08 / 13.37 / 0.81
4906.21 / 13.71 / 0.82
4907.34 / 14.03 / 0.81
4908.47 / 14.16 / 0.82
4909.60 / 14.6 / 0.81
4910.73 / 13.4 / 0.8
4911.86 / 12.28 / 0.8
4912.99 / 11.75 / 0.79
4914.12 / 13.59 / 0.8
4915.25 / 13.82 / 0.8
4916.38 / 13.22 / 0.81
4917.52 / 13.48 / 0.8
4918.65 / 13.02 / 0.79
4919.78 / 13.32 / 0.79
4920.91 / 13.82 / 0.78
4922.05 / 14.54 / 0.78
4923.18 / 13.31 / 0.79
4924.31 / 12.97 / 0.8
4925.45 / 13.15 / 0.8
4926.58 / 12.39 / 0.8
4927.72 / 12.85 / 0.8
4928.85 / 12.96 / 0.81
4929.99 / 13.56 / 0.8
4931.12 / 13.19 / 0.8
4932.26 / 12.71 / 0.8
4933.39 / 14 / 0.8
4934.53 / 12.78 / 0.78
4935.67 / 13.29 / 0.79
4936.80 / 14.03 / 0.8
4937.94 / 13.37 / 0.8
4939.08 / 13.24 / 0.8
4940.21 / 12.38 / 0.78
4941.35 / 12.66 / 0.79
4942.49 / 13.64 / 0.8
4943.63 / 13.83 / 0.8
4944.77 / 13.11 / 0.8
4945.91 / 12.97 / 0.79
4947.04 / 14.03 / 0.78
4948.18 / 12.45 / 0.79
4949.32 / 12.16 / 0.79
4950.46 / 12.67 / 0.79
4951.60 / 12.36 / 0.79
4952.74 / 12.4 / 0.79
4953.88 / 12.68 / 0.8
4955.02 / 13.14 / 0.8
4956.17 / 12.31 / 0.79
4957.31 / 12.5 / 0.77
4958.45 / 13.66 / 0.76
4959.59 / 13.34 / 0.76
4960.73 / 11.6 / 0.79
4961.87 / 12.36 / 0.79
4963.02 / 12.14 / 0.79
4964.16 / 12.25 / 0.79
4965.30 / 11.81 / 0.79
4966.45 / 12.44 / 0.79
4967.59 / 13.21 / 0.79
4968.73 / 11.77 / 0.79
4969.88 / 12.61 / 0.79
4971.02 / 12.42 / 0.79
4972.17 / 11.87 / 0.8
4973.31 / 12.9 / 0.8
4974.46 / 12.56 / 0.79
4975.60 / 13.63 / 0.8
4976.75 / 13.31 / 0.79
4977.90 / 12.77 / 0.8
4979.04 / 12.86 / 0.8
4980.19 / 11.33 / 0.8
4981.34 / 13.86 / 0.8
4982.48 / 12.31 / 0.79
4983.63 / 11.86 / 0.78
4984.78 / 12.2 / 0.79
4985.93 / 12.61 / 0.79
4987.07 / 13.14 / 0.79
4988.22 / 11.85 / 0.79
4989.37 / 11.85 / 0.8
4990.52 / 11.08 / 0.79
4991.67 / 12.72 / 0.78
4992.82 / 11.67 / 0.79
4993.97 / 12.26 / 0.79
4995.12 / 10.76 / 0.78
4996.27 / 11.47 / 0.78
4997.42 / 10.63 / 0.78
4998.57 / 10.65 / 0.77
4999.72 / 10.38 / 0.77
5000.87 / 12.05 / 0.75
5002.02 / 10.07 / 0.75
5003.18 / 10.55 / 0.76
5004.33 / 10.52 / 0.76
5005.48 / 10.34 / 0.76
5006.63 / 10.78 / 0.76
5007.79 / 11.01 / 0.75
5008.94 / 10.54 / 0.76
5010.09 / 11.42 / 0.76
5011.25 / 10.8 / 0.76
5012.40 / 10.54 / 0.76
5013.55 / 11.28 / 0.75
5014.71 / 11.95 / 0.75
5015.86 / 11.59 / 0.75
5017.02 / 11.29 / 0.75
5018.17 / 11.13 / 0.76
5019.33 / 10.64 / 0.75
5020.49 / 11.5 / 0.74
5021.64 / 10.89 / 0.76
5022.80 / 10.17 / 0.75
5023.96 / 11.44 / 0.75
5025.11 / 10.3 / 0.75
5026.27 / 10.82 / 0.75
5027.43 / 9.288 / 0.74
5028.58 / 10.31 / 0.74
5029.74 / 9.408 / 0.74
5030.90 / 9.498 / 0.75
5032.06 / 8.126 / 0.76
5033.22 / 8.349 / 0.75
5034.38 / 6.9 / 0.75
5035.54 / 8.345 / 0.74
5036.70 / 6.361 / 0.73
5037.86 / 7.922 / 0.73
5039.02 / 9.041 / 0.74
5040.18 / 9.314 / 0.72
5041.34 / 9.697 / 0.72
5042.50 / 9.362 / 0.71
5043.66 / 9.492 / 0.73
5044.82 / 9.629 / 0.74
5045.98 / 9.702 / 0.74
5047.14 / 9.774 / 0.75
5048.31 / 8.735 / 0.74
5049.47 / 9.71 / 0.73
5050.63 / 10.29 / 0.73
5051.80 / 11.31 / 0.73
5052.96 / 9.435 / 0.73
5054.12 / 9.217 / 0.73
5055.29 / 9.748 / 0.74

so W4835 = 0.48 mag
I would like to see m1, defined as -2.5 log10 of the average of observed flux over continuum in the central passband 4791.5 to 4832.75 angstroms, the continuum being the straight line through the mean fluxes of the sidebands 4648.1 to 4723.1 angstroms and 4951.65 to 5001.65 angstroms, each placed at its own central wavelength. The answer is 0.45 mag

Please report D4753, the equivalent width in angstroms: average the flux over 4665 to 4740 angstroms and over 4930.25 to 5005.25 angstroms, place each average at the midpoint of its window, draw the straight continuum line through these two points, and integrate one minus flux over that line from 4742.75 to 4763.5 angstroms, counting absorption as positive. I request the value 2.8 angstroms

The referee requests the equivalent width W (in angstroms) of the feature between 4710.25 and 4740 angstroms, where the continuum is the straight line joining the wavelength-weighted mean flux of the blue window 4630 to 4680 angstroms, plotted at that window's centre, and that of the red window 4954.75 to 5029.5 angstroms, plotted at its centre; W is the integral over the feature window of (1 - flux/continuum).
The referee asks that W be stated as 9.4 angstroms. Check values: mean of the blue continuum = 29.6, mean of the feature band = 17.7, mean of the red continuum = 11.7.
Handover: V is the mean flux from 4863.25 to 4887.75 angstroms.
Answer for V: 12.9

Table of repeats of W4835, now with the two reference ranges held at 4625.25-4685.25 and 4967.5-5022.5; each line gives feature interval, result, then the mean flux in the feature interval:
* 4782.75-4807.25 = 0.48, 14.2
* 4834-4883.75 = 0.41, 12.8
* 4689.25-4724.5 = 0.33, 19.6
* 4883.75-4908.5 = 0.24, 13.5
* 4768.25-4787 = 0.43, 15.5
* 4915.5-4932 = 0.16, 13.3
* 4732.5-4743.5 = 0.40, 17.3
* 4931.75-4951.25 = 0.10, 13.1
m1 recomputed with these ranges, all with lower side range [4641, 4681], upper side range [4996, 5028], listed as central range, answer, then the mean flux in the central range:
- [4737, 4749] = 0.410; 17.5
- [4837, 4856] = 0.482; 12.7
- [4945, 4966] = 0.108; 12.6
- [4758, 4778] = 0.407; 16.6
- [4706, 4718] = 0.378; 19.2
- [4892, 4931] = 0.217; 13.3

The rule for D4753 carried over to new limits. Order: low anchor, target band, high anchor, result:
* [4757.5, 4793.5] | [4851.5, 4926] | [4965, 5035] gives 2.15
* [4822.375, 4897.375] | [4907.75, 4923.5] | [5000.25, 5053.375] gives -2.09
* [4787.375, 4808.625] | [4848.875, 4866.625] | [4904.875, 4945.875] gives 1.20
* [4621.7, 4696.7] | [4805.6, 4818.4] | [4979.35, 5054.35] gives 4.64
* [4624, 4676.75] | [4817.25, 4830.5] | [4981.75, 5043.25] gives 5.76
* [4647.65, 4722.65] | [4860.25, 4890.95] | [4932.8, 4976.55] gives 6.37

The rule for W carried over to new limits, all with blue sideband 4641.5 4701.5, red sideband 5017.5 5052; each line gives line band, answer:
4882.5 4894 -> 2.3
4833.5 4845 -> 3.8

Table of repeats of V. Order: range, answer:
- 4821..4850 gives 12.5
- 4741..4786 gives 16.6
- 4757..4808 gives 15.3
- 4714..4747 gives 17.4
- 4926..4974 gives 12.8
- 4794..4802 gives 13.9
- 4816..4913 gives 12.8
